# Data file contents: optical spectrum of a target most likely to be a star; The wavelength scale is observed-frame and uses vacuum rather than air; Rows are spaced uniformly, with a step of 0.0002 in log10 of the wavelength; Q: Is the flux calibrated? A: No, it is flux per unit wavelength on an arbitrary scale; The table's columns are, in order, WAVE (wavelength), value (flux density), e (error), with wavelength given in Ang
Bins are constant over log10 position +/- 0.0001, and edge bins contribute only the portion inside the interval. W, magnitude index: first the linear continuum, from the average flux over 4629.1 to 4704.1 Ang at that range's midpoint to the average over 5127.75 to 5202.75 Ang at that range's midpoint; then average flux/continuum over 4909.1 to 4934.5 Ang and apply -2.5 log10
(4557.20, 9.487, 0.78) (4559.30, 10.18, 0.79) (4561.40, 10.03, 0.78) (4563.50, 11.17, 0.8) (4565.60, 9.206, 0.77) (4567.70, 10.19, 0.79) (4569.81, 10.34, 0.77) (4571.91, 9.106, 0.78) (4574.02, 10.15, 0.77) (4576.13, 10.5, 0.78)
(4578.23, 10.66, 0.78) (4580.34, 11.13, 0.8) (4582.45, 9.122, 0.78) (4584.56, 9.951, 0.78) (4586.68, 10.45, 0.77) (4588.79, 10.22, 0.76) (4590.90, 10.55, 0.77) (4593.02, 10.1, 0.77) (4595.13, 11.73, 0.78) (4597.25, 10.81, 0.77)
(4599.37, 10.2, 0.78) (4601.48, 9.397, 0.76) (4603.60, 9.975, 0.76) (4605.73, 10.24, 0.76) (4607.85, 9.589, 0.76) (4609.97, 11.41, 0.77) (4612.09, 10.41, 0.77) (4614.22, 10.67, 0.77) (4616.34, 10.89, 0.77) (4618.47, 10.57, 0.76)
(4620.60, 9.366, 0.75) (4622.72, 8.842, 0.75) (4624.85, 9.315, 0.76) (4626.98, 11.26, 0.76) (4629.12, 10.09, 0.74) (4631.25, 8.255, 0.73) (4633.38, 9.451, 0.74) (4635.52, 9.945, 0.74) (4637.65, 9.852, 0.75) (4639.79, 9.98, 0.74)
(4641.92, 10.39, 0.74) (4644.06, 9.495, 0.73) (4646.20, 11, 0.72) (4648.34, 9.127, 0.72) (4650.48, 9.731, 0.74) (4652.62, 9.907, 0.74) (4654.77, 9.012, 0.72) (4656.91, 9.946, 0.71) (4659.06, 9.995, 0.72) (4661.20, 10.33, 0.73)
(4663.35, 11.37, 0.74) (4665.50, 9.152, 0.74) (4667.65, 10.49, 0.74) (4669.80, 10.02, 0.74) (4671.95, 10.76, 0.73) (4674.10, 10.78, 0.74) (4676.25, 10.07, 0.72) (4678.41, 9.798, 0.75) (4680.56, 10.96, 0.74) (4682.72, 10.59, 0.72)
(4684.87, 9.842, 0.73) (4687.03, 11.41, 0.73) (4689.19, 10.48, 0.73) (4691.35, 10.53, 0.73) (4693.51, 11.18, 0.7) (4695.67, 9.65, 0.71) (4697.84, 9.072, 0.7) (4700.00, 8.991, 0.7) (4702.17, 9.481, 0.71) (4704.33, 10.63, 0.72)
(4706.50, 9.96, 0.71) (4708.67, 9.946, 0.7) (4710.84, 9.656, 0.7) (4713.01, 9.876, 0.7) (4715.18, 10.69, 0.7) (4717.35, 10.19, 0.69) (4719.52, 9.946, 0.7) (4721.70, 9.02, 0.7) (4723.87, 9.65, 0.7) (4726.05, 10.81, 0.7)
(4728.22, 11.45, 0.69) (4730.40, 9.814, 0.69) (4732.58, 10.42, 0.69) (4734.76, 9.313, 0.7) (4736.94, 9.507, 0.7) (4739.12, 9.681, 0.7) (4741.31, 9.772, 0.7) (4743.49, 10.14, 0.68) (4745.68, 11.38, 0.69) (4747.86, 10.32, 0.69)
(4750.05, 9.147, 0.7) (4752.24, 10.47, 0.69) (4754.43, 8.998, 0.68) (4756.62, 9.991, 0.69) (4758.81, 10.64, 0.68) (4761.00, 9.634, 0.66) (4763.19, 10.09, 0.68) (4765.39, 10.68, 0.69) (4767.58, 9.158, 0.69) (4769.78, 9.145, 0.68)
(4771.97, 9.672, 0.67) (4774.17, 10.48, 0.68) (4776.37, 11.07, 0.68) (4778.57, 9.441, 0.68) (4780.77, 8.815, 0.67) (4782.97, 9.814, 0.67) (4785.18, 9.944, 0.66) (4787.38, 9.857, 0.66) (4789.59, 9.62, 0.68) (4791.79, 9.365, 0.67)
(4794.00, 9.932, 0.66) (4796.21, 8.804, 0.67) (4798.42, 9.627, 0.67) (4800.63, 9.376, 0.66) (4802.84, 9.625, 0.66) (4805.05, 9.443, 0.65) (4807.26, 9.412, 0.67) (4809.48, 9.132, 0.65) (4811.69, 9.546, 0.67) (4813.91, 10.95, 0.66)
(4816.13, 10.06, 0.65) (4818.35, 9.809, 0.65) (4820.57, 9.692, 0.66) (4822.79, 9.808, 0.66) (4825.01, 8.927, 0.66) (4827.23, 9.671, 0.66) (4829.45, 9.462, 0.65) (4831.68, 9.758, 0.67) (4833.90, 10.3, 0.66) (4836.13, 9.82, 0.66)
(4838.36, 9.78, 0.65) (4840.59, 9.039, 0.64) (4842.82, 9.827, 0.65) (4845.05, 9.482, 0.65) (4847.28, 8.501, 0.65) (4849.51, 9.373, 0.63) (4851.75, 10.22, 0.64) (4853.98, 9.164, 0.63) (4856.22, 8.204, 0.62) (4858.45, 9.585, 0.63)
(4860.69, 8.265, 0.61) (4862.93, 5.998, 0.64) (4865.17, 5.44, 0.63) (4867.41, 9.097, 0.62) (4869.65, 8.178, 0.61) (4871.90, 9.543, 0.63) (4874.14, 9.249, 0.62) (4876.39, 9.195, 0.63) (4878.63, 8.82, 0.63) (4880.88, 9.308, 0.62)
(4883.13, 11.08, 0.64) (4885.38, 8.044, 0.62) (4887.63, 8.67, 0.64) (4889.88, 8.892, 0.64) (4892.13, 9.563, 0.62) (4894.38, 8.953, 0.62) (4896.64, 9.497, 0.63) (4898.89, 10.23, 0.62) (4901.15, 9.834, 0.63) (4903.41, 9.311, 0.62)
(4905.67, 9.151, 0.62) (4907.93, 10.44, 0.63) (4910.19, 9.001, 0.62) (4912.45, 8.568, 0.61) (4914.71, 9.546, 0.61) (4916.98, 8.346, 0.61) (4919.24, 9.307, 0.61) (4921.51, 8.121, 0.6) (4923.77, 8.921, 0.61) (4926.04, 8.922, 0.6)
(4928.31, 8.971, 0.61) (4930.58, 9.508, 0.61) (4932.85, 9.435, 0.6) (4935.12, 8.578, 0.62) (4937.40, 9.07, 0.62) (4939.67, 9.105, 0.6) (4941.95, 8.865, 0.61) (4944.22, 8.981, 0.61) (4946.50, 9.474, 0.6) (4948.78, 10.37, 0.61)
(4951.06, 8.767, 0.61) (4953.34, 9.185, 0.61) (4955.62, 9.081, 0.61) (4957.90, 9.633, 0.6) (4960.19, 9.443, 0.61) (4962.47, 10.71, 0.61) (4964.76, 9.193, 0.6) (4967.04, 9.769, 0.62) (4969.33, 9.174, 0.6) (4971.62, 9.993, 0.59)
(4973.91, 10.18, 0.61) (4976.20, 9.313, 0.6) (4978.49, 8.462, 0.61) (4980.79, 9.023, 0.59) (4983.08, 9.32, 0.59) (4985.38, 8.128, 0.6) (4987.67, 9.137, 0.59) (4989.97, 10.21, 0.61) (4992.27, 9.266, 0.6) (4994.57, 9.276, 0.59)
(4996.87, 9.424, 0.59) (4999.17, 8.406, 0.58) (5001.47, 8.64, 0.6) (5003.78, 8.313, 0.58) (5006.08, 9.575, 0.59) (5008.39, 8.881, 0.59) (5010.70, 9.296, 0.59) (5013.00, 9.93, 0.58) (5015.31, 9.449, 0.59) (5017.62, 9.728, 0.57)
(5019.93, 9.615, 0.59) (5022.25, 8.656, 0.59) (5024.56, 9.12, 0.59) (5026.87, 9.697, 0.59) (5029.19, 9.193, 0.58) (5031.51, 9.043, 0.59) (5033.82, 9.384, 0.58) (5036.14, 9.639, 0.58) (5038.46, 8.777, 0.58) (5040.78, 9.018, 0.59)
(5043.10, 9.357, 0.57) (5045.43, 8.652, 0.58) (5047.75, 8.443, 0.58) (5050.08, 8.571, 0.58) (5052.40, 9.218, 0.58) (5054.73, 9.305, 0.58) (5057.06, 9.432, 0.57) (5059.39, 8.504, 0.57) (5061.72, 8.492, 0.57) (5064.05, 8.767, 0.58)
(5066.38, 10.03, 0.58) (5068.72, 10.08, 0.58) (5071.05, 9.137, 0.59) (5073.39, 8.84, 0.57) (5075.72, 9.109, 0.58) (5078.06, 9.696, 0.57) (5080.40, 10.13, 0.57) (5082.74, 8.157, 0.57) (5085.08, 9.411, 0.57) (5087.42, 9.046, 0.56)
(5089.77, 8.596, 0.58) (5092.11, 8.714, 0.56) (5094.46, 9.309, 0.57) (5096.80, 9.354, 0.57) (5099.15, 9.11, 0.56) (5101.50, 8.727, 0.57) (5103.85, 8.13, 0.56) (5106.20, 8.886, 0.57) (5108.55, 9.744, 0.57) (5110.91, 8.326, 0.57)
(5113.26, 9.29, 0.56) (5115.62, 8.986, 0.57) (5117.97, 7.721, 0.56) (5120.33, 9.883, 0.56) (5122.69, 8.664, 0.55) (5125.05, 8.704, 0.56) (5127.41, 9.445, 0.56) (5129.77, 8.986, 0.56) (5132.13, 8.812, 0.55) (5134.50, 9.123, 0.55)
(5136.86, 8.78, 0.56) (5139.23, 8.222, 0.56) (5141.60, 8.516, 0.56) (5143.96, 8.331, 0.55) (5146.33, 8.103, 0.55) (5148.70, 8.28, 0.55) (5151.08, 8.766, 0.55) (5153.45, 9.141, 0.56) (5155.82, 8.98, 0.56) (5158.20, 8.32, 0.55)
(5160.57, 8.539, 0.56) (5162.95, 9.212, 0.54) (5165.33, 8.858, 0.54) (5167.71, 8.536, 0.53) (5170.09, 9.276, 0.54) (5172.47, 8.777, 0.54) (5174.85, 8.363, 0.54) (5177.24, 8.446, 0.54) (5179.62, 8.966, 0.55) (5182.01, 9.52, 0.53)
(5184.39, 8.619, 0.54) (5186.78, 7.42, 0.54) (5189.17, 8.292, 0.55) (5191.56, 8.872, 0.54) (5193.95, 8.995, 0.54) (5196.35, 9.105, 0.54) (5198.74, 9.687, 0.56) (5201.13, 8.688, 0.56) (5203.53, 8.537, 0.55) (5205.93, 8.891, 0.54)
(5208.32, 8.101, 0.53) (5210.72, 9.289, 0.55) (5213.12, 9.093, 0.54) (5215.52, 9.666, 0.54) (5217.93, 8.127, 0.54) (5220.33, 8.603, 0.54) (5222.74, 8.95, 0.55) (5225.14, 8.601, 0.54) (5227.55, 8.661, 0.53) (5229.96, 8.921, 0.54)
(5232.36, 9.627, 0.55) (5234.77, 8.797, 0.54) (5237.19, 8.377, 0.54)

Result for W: 0.05 mag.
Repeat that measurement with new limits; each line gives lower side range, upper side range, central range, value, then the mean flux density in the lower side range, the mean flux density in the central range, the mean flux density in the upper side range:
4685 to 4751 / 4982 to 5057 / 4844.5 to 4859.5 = 0.05 mag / 10.1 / 9.21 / 9.15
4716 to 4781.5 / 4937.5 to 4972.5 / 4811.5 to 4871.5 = 0.06 mag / 9.97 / 9.18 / 9.44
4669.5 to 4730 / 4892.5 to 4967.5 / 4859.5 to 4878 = 0.17 mag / 10.2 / 8.14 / 9.28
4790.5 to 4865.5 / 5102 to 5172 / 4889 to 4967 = -0.02 mag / 9.32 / 9.27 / 8.78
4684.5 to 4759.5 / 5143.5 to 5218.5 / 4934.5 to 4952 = 0.03 mag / 10.1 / 9.17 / 8.75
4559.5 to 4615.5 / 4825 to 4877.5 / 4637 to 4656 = 0.02 mag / 10.3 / 9.83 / 9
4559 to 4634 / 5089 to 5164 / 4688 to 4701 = -0.01 mag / 10.2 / 10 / 8.8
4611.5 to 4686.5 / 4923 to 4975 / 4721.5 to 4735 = -0.03 mag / 10.1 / 10.2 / 9.36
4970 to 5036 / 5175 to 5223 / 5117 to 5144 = 0.02 mag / 9.24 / 8.79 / 8.78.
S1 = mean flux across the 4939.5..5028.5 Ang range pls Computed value 9.3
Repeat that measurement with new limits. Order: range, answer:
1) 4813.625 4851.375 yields 9.64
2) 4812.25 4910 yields 9.26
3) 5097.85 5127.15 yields 8.87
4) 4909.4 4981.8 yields 9.22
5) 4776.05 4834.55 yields 9.65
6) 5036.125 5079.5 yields 9.1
